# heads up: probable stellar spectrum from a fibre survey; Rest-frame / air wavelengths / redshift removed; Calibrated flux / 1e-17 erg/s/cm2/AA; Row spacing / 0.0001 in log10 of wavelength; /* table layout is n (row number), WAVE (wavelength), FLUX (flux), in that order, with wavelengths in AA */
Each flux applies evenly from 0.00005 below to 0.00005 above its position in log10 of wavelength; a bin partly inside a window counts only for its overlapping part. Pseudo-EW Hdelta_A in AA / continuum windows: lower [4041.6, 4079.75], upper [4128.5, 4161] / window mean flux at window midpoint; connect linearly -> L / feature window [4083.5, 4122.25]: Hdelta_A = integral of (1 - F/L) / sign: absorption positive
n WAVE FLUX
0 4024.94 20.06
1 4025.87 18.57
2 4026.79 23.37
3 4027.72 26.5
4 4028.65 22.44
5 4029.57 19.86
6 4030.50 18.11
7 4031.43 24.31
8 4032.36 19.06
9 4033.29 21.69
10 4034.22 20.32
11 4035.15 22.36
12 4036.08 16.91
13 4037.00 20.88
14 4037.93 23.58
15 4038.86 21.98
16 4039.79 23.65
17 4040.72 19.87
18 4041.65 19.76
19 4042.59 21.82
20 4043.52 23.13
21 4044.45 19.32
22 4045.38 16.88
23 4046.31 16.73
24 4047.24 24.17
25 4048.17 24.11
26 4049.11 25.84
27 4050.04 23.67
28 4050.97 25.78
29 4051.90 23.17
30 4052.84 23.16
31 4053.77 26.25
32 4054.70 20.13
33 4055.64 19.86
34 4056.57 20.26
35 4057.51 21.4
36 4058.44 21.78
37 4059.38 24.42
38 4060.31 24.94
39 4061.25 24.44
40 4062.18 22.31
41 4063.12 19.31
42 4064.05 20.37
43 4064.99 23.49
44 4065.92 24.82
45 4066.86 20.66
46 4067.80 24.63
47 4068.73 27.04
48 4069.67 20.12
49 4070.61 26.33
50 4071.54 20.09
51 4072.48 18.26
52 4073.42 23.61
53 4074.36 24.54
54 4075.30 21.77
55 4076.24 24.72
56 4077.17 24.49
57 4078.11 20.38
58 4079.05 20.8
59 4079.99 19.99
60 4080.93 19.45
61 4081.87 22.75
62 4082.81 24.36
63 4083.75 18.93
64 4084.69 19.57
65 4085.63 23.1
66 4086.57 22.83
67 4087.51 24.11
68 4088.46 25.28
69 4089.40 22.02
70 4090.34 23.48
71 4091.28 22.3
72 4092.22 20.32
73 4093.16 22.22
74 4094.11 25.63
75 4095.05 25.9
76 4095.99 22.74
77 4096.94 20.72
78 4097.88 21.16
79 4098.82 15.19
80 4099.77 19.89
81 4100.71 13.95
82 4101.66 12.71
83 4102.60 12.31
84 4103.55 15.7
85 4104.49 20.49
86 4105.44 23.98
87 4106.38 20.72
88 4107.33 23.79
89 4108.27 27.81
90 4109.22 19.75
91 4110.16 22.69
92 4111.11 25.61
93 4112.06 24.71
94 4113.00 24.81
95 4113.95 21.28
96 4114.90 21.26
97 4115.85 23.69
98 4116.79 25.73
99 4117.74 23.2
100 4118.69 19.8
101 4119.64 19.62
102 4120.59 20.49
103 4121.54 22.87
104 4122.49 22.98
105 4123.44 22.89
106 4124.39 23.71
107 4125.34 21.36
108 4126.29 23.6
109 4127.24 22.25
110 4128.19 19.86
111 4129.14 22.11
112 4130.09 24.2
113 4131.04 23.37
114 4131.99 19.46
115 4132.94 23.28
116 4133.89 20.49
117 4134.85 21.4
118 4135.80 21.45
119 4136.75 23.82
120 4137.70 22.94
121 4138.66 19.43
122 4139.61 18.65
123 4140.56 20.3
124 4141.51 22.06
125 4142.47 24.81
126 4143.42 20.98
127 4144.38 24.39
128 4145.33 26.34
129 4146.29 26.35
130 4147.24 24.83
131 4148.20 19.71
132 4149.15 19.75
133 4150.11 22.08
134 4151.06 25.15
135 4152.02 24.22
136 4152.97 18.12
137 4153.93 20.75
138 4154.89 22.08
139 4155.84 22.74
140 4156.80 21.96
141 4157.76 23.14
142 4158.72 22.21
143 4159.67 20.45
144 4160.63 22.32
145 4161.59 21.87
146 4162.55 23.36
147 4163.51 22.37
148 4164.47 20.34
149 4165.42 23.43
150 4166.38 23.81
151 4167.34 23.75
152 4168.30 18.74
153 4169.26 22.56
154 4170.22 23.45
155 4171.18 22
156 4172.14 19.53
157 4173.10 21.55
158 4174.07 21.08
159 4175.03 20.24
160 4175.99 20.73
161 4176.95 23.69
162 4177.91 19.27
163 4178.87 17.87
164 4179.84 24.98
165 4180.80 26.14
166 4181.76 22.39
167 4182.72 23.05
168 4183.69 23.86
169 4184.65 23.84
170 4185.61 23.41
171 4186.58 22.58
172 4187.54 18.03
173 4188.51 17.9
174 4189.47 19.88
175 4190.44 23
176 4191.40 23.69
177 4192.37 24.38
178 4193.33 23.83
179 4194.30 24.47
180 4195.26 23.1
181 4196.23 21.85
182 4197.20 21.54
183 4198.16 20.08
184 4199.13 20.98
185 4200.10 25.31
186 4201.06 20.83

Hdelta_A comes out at 1.34 AA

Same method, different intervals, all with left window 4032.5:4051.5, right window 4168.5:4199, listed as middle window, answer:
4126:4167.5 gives -0.66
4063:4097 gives -1.27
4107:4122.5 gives -0.80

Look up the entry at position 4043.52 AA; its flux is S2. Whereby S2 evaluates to 23.13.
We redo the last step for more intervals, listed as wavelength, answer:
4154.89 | 22.08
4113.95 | 21.28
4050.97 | 25.78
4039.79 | 23.65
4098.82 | 15.19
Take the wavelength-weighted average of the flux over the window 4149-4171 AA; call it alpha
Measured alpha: 22.2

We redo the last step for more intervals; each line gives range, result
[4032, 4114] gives 21.8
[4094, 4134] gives 21.6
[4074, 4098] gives 22.5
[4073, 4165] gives 22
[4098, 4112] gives 19.8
